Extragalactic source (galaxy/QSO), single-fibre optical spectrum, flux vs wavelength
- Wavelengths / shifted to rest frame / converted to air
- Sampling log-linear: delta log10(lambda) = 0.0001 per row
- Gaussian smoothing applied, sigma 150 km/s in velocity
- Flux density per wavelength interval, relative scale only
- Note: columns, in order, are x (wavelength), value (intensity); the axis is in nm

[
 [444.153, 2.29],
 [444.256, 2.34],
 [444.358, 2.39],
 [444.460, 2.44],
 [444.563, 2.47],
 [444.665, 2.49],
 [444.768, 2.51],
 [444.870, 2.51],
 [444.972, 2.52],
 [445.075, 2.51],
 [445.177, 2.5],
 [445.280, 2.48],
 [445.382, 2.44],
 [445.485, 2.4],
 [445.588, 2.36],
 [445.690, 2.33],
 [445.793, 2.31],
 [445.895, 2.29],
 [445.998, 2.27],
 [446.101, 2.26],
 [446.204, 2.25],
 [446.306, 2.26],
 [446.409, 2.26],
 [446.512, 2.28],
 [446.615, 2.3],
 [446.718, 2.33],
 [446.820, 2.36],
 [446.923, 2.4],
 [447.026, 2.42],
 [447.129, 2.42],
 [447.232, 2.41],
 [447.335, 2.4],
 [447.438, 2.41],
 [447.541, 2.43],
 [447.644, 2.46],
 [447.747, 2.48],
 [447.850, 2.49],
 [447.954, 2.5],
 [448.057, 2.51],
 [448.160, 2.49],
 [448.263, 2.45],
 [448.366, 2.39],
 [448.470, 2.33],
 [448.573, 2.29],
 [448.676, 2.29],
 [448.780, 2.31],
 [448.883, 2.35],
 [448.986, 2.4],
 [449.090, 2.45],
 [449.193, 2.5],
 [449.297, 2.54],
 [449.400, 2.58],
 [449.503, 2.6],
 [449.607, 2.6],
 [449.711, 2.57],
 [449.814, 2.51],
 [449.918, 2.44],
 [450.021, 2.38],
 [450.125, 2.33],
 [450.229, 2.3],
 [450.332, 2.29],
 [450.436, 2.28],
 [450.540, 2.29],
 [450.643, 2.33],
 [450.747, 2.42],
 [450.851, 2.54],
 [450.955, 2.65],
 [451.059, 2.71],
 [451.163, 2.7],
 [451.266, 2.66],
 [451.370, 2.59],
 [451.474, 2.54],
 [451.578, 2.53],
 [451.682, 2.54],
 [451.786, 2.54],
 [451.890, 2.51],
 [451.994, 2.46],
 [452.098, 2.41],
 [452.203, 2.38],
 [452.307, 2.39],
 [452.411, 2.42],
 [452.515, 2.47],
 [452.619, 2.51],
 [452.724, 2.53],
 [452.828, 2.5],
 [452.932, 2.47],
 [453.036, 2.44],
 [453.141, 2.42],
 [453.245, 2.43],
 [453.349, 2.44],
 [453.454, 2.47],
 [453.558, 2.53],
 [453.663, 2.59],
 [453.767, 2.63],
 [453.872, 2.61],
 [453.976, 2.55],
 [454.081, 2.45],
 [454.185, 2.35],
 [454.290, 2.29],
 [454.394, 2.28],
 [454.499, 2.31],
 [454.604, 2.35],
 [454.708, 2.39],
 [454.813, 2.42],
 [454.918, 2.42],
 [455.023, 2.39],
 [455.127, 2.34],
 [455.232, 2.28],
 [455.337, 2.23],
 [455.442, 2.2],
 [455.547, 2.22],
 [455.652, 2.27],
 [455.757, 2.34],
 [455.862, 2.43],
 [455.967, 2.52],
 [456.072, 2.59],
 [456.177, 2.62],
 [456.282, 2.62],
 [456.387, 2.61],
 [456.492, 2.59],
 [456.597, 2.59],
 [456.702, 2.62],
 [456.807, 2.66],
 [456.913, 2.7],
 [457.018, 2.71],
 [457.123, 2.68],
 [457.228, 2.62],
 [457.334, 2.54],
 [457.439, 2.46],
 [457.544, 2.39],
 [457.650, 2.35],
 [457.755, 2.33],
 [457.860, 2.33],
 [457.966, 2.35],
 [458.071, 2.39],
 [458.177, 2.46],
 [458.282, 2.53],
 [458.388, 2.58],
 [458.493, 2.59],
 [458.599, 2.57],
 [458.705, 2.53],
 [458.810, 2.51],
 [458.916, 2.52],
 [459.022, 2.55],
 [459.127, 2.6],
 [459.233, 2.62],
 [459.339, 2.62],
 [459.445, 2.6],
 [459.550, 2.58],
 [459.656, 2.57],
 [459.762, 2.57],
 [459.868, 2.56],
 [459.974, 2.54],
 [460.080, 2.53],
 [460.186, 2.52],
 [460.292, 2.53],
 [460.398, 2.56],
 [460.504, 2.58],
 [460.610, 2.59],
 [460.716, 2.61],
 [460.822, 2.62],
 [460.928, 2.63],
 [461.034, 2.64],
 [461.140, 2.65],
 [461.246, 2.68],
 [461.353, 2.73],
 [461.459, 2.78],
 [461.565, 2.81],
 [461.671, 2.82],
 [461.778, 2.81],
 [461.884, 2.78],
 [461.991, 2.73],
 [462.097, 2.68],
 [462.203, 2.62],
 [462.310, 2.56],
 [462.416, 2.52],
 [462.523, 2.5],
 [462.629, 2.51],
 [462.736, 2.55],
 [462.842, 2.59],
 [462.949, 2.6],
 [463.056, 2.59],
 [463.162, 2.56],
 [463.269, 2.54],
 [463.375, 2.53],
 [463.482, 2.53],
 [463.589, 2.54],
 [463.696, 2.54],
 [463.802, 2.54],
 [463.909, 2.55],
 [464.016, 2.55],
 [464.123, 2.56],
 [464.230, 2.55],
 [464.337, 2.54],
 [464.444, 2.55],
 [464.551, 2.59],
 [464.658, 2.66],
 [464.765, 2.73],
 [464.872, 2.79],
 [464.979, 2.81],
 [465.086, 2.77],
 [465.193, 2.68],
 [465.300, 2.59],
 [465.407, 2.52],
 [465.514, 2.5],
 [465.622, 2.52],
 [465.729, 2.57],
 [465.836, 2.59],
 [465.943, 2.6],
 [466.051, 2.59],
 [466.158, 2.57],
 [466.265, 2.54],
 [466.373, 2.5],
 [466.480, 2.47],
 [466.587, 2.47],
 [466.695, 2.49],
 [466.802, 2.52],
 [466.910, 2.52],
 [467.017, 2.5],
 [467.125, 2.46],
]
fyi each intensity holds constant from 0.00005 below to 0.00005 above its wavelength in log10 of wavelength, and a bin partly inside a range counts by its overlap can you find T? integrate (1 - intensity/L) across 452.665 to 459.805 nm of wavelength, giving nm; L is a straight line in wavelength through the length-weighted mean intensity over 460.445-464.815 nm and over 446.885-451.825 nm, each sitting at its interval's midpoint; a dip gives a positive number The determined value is 0.16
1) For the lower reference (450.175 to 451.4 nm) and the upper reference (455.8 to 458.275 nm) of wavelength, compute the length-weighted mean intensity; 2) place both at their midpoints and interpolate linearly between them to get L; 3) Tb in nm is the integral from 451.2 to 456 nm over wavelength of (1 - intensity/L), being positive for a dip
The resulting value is 0.12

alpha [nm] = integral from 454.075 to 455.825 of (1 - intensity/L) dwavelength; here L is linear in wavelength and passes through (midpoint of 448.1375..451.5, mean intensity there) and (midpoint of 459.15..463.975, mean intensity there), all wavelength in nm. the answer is 0.14 nm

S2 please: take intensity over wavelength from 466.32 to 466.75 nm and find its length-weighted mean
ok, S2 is 2.49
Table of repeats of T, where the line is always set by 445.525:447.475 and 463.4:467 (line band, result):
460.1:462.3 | -0.12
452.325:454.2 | -0.05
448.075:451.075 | -0.08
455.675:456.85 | -0.05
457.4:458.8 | 0.02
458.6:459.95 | -0.04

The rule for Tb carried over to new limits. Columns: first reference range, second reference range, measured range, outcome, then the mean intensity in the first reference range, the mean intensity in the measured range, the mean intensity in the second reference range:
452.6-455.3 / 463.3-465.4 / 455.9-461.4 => -0.11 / 2.44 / 2.56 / 2.61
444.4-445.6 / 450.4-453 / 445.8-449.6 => 0.13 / 2.47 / 2.4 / 2.5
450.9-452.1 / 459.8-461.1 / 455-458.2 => 0.14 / 2.58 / 2.47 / 2.58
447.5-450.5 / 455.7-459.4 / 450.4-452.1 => -0.04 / 2.43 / 2.52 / 2.53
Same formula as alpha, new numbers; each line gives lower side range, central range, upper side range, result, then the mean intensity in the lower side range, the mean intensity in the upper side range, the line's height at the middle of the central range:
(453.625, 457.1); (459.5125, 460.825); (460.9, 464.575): -0.002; 2.46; 2.61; 2.56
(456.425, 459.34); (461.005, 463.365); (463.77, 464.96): -0.058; 2.53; 2.61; 2.58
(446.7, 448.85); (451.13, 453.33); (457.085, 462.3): -0.019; 2.41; 2.58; 2.47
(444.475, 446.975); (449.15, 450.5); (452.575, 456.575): -0.026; 2.38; 2.44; 2.41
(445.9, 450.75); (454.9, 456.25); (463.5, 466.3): 0.059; 2.39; 2.6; 2.48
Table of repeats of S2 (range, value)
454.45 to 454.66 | 2.34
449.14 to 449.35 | 2.52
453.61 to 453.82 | 2.6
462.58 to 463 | 2.56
